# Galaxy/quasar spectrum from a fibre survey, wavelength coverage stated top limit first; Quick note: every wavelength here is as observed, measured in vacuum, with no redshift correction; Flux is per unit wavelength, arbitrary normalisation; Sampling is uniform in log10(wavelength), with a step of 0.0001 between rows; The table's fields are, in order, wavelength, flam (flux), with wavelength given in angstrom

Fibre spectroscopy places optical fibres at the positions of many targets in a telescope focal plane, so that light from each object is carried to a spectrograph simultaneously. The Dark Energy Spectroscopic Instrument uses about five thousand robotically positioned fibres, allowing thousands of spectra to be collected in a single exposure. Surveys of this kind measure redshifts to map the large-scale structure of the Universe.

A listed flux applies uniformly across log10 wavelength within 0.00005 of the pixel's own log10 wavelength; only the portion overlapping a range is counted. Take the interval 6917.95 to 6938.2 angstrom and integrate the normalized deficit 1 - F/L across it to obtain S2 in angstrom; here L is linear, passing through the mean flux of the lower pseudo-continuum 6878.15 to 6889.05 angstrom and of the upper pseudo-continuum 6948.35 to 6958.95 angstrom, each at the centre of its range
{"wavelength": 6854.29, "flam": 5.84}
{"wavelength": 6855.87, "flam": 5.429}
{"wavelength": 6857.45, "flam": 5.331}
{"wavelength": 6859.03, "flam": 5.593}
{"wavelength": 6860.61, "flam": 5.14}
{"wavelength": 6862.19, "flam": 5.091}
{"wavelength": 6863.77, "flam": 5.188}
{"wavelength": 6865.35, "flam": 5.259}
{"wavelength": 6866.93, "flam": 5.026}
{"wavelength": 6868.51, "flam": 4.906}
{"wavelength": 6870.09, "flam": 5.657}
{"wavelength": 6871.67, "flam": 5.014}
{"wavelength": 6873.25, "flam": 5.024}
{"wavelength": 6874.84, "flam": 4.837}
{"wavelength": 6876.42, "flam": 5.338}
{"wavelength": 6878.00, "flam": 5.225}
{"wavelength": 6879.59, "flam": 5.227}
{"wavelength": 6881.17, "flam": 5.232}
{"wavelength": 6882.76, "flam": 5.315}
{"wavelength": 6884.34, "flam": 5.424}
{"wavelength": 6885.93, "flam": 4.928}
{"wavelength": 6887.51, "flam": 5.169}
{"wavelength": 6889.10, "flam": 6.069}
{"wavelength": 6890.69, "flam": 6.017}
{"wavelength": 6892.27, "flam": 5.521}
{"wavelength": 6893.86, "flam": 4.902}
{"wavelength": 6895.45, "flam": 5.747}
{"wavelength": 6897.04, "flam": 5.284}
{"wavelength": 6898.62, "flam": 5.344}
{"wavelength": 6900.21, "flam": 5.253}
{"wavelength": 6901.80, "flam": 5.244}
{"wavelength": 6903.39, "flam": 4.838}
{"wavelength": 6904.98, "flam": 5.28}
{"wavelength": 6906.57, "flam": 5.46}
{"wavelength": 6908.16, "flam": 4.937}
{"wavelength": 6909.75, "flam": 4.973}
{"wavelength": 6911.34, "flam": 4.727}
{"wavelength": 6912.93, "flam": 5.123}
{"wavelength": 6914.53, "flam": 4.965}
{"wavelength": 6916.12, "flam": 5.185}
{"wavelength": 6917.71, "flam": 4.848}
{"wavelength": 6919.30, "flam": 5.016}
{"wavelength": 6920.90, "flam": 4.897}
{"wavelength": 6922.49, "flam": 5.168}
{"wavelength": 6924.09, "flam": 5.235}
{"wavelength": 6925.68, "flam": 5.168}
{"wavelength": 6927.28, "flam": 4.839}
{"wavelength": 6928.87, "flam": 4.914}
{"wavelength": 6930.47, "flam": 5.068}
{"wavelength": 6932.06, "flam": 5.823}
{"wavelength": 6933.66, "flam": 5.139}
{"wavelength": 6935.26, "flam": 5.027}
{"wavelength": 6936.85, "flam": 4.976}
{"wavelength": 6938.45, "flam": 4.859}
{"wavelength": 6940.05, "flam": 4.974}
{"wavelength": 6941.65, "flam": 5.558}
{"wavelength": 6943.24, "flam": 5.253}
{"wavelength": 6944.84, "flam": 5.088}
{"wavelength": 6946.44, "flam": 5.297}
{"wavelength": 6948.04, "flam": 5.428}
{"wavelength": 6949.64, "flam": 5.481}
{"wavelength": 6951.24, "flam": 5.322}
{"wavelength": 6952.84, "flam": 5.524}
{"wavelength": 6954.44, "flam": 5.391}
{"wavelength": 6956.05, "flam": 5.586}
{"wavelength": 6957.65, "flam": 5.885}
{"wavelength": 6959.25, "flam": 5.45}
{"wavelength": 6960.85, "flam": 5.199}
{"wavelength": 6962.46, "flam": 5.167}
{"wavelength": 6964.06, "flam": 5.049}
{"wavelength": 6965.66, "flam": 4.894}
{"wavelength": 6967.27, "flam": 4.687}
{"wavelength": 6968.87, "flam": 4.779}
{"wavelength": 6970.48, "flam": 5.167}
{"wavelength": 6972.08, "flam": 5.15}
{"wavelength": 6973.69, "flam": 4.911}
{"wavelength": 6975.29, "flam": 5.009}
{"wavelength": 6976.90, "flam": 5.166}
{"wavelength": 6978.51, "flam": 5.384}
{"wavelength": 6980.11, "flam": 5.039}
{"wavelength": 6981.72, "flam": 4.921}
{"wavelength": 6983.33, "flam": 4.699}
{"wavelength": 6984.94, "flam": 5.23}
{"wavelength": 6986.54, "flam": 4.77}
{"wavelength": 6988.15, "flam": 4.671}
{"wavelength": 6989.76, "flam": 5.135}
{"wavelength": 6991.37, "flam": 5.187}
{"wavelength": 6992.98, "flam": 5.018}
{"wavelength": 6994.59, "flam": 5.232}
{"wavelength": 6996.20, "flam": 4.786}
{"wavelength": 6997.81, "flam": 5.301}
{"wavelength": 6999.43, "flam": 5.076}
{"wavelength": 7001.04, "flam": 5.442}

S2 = 1.3 angstrom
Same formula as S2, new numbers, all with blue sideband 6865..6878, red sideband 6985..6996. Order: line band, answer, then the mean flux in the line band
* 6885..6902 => -1.0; 5.41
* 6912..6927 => 0.1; 5.05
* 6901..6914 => 0.1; 5.07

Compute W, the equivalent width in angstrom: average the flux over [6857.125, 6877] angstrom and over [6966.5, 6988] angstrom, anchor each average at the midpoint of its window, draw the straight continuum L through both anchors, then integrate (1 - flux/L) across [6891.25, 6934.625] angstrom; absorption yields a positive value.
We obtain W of -0.4 angstrom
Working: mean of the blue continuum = 5.18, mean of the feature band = 5.15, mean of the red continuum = 4.99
